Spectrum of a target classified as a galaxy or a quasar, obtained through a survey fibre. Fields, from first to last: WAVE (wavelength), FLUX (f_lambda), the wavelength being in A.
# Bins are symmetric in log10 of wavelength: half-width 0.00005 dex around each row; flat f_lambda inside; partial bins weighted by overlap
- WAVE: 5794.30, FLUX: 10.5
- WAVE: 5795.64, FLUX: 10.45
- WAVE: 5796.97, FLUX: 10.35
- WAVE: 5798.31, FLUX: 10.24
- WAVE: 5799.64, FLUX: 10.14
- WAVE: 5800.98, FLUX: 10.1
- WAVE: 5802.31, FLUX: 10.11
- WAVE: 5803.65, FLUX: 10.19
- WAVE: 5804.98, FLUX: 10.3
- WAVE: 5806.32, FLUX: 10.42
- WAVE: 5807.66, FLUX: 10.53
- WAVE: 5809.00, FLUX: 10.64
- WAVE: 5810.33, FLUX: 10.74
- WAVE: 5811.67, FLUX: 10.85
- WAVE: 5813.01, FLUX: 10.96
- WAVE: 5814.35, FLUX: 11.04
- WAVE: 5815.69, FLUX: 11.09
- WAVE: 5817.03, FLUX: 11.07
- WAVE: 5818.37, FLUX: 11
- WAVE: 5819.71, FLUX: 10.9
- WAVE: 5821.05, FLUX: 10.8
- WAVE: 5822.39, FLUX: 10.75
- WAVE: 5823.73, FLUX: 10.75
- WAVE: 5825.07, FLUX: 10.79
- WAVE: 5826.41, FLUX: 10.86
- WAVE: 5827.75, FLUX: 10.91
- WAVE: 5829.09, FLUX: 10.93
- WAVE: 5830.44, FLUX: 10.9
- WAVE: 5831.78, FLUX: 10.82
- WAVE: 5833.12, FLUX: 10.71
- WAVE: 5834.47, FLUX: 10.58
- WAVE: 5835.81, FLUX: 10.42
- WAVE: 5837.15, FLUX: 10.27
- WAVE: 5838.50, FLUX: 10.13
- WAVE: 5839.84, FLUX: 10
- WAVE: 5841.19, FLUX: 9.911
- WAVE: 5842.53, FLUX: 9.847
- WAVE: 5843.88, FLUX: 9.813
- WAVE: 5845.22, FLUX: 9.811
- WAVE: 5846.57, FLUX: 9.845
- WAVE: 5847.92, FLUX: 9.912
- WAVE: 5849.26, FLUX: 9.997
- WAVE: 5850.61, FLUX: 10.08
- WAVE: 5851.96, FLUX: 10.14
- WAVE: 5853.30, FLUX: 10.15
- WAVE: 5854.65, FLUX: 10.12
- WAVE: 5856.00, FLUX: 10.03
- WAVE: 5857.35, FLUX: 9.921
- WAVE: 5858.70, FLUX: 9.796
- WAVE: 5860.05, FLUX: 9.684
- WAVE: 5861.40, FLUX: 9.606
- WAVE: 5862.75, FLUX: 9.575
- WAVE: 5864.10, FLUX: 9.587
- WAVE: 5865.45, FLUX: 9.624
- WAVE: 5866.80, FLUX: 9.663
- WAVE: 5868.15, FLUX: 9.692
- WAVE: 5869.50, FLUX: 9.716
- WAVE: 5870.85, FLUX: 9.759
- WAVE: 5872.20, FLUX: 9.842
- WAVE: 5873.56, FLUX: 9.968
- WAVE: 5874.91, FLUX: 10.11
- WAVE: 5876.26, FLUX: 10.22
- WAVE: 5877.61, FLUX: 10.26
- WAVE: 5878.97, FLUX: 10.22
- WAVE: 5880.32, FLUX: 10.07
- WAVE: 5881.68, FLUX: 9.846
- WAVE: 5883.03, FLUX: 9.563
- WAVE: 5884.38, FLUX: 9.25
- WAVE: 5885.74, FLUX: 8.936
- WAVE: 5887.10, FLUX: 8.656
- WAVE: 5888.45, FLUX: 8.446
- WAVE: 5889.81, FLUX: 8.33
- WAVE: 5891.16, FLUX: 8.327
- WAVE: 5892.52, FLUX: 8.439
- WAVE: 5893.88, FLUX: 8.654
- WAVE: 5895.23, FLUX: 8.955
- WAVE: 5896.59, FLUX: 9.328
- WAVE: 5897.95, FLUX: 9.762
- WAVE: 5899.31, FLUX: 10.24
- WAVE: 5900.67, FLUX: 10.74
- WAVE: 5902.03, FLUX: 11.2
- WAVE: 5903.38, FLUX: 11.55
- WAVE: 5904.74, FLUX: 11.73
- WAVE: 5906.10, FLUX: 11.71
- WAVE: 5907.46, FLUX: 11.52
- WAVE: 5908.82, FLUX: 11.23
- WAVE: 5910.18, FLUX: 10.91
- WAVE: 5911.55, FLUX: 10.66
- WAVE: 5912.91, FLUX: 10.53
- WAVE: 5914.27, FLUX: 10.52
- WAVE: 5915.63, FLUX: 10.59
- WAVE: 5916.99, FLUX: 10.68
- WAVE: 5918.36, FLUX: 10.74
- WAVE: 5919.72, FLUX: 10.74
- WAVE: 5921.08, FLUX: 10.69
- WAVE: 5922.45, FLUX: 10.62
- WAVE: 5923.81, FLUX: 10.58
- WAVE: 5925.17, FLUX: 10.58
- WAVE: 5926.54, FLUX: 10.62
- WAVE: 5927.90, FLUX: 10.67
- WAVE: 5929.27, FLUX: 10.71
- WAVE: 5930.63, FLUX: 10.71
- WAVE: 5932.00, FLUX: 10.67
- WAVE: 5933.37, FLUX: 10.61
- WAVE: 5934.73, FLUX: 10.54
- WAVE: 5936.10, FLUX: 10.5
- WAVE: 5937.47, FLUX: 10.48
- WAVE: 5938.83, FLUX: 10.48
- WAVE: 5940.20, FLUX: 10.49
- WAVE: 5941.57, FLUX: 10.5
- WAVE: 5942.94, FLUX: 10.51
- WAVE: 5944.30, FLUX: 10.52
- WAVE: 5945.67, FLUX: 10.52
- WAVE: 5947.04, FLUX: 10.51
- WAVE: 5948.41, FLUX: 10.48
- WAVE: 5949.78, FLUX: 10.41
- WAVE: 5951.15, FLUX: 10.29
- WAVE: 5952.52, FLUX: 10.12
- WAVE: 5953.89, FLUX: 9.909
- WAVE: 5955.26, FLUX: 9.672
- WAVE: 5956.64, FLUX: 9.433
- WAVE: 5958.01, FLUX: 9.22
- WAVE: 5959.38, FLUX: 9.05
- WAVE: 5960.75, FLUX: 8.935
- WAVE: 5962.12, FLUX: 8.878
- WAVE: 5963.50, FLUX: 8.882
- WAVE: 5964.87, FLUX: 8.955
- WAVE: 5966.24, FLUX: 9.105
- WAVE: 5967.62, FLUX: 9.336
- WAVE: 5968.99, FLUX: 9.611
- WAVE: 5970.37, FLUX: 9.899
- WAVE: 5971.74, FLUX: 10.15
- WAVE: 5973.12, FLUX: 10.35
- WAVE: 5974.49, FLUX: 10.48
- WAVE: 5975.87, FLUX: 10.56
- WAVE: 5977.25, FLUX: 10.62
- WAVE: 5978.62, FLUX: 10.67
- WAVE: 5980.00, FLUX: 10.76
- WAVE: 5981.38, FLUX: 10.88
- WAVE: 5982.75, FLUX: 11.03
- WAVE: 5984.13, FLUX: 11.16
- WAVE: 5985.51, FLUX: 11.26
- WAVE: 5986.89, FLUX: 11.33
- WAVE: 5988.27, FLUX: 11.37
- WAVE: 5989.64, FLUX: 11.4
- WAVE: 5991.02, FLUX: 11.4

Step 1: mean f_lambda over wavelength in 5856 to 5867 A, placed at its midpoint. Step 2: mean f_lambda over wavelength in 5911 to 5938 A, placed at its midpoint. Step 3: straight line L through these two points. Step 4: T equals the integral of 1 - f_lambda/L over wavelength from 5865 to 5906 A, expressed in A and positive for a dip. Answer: 1.31 A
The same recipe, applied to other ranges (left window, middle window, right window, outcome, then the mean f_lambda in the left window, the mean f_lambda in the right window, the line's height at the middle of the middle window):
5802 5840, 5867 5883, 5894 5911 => 1.1 A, 10.7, 10.7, 10.7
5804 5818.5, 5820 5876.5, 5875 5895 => -0.8 A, 10.8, 9.25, 10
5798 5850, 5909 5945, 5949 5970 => -3.4 A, 10.5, 9.46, 9.71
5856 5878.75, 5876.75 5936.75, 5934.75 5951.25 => -0.3 A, 9.83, 10.5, 10.2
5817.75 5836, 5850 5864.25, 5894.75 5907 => 1.1 A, 10.8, 10.6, 10.7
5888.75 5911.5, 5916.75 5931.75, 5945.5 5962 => -1.0 A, 10.1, 9.83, 10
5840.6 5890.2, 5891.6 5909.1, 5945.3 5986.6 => -0.9 A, 9.74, 10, 9.84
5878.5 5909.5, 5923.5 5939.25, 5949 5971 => -1.6 A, 9.86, 9.48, 9.65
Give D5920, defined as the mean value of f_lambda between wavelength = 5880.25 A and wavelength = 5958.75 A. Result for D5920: 10.2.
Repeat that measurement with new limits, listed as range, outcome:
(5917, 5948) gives 10.6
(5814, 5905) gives 10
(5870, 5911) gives 9.93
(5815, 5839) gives 10.8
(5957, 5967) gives 9.02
